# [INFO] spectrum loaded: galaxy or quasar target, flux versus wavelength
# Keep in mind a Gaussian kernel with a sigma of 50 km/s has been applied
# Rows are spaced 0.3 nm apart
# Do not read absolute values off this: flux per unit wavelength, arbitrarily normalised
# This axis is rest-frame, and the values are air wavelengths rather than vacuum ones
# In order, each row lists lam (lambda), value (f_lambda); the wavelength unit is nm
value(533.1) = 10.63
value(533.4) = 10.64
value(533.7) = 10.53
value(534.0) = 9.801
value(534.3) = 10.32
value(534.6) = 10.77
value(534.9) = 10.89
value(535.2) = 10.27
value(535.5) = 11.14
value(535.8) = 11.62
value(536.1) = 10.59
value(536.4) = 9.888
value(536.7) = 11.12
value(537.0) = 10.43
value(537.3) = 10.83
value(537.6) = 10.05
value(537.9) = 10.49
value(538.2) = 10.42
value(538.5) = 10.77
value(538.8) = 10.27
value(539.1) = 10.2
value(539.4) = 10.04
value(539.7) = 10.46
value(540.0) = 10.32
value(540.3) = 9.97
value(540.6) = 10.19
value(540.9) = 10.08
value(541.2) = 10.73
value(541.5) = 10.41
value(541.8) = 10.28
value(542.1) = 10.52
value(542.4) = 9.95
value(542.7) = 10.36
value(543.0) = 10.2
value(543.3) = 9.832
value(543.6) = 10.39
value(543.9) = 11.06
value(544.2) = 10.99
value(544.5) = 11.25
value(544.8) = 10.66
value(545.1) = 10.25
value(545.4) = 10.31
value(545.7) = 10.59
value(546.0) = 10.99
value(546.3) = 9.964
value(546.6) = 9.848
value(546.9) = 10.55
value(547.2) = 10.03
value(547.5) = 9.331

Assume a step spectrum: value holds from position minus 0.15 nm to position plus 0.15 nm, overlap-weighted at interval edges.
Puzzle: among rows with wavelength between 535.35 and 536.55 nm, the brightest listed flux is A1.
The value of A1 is 11.62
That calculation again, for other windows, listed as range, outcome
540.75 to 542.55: 10.73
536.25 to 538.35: 11.12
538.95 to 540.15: 10.46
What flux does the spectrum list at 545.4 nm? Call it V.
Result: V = 10.31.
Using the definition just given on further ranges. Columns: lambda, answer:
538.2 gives 10.42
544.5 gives 11.25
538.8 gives 10.27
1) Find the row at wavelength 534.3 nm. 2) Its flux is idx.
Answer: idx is 10.32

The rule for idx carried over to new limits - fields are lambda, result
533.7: 10.53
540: 10.32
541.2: 10.73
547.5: 9.331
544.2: 10.99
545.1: 10.25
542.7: 10.36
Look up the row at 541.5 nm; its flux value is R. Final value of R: 10.41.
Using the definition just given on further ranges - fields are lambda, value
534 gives 9.801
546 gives 10.99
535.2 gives 10.27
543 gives 10.2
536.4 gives 9.888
